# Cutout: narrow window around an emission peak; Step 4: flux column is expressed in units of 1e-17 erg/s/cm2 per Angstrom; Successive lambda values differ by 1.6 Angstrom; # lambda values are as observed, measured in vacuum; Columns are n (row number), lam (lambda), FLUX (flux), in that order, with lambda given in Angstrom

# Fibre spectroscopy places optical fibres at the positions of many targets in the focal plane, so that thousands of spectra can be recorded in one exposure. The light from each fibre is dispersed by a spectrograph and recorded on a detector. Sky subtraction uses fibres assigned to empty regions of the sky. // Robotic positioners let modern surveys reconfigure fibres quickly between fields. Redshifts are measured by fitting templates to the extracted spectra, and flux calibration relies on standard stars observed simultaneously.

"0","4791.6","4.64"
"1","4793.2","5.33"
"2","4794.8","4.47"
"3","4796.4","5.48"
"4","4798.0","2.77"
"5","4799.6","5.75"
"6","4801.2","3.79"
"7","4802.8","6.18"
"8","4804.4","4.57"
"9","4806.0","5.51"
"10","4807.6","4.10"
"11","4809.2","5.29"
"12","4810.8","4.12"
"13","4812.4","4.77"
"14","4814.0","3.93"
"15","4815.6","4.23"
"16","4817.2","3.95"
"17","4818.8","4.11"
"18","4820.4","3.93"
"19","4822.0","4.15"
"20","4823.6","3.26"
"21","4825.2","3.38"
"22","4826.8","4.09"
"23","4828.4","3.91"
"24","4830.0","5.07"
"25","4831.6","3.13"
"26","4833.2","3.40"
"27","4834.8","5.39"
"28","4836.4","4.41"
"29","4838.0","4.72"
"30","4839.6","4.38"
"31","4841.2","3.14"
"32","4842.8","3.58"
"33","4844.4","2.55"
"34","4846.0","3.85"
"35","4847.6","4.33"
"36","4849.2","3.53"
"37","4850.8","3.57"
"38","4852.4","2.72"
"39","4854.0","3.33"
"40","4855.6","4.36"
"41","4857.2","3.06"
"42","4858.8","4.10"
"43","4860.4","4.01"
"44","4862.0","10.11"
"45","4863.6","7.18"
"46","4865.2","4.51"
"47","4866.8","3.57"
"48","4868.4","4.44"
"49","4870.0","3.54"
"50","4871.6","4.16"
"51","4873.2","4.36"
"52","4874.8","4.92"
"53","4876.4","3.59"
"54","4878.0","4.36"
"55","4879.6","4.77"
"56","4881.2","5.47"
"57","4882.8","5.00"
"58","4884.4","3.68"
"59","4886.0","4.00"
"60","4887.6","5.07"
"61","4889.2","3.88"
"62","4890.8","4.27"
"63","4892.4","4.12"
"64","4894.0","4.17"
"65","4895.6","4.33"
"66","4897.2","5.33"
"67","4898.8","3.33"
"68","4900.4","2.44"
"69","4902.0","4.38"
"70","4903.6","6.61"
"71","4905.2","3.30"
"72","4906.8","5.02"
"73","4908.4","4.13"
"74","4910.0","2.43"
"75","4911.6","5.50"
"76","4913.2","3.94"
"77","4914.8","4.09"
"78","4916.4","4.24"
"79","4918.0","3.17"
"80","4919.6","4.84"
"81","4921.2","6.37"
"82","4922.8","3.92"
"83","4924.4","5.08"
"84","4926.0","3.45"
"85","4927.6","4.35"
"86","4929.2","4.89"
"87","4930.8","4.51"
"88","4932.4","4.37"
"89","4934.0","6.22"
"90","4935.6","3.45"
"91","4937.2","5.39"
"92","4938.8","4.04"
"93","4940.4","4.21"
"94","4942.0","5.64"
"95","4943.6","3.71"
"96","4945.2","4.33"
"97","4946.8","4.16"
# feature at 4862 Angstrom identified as H-gamma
